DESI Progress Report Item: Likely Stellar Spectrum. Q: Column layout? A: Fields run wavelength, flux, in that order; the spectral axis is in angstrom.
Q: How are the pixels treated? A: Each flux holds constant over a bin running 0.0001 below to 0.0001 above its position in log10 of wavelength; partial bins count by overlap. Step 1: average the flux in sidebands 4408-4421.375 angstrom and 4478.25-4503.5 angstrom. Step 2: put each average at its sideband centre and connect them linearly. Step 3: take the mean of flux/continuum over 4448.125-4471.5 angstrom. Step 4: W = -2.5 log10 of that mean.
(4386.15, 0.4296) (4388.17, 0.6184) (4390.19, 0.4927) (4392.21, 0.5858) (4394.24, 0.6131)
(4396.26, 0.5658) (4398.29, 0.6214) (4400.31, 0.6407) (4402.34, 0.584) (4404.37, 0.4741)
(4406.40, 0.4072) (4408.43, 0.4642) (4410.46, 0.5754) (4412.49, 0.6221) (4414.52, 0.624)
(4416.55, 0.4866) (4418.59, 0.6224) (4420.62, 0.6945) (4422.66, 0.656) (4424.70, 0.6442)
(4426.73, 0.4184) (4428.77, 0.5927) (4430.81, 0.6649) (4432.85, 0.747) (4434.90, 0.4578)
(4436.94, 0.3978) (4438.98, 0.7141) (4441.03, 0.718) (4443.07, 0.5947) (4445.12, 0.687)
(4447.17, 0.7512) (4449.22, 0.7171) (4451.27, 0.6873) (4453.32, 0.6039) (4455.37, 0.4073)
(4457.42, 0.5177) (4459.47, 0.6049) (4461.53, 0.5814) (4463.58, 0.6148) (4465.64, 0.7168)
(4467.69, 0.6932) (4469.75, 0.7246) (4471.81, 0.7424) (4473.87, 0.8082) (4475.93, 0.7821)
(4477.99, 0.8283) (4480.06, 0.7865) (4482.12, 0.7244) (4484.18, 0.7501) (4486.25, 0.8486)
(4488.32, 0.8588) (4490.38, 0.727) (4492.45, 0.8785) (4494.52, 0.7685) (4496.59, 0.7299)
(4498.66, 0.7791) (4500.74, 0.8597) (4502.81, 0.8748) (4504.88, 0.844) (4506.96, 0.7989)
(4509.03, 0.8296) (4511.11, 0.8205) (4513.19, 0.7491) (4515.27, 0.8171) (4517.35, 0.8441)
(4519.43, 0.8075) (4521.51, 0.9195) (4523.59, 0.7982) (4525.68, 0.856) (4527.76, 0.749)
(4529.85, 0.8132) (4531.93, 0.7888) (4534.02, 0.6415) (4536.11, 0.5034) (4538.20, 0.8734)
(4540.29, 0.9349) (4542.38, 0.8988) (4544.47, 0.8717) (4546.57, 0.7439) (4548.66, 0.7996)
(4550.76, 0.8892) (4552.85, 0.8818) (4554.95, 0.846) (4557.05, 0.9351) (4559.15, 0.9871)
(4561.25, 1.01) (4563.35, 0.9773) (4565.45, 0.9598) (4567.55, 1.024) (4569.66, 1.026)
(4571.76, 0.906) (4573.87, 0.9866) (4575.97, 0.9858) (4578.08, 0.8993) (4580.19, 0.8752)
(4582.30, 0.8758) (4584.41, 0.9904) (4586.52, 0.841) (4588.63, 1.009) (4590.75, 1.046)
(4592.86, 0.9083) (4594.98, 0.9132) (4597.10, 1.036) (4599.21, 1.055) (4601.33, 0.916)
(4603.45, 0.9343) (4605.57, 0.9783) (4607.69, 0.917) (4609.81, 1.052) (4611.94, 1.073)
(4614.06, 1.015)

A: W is 0.14 mag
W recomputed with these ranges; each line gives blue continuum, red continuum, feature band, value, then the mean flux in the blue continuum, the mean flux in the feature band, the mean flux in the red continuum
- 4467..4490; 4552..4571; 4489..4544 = 0.07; 0.777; 0.805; 0.961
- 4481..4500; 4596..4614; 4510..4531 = 0.03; 0.786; 0.817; 0.996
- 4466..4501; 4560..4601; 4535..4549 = 0.11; 0.779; 0.803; 0.964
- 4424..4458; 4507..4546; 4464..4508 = -0.11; 0.608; 0.785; 0.805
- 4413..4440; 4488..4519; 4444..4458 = 0.06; 0.595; 0.627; 0.811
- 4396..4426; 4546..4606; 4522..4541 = 0.09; 0.578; 0.775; 0.941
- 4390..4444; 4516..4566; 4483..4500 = -0.07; 0.582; 0.793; 0.846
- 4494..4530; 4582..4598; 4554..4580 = -0.05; 0.815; 0.96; 0.955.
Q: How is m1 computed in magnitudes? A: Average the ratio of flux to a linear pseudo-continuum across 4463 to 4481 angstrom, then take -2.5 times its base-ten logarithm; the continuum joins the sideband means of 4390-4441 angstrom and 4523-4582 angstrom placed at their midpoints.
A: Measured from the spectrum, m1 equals -0.07 mag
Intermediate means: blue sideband 0.579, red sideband 0.874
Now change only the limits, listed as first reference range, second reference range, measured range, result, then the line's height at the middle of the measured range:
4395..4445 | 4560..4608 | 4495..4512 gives -0.05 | 0.776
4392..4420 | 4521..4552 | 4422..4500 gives -0.03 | 0.665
